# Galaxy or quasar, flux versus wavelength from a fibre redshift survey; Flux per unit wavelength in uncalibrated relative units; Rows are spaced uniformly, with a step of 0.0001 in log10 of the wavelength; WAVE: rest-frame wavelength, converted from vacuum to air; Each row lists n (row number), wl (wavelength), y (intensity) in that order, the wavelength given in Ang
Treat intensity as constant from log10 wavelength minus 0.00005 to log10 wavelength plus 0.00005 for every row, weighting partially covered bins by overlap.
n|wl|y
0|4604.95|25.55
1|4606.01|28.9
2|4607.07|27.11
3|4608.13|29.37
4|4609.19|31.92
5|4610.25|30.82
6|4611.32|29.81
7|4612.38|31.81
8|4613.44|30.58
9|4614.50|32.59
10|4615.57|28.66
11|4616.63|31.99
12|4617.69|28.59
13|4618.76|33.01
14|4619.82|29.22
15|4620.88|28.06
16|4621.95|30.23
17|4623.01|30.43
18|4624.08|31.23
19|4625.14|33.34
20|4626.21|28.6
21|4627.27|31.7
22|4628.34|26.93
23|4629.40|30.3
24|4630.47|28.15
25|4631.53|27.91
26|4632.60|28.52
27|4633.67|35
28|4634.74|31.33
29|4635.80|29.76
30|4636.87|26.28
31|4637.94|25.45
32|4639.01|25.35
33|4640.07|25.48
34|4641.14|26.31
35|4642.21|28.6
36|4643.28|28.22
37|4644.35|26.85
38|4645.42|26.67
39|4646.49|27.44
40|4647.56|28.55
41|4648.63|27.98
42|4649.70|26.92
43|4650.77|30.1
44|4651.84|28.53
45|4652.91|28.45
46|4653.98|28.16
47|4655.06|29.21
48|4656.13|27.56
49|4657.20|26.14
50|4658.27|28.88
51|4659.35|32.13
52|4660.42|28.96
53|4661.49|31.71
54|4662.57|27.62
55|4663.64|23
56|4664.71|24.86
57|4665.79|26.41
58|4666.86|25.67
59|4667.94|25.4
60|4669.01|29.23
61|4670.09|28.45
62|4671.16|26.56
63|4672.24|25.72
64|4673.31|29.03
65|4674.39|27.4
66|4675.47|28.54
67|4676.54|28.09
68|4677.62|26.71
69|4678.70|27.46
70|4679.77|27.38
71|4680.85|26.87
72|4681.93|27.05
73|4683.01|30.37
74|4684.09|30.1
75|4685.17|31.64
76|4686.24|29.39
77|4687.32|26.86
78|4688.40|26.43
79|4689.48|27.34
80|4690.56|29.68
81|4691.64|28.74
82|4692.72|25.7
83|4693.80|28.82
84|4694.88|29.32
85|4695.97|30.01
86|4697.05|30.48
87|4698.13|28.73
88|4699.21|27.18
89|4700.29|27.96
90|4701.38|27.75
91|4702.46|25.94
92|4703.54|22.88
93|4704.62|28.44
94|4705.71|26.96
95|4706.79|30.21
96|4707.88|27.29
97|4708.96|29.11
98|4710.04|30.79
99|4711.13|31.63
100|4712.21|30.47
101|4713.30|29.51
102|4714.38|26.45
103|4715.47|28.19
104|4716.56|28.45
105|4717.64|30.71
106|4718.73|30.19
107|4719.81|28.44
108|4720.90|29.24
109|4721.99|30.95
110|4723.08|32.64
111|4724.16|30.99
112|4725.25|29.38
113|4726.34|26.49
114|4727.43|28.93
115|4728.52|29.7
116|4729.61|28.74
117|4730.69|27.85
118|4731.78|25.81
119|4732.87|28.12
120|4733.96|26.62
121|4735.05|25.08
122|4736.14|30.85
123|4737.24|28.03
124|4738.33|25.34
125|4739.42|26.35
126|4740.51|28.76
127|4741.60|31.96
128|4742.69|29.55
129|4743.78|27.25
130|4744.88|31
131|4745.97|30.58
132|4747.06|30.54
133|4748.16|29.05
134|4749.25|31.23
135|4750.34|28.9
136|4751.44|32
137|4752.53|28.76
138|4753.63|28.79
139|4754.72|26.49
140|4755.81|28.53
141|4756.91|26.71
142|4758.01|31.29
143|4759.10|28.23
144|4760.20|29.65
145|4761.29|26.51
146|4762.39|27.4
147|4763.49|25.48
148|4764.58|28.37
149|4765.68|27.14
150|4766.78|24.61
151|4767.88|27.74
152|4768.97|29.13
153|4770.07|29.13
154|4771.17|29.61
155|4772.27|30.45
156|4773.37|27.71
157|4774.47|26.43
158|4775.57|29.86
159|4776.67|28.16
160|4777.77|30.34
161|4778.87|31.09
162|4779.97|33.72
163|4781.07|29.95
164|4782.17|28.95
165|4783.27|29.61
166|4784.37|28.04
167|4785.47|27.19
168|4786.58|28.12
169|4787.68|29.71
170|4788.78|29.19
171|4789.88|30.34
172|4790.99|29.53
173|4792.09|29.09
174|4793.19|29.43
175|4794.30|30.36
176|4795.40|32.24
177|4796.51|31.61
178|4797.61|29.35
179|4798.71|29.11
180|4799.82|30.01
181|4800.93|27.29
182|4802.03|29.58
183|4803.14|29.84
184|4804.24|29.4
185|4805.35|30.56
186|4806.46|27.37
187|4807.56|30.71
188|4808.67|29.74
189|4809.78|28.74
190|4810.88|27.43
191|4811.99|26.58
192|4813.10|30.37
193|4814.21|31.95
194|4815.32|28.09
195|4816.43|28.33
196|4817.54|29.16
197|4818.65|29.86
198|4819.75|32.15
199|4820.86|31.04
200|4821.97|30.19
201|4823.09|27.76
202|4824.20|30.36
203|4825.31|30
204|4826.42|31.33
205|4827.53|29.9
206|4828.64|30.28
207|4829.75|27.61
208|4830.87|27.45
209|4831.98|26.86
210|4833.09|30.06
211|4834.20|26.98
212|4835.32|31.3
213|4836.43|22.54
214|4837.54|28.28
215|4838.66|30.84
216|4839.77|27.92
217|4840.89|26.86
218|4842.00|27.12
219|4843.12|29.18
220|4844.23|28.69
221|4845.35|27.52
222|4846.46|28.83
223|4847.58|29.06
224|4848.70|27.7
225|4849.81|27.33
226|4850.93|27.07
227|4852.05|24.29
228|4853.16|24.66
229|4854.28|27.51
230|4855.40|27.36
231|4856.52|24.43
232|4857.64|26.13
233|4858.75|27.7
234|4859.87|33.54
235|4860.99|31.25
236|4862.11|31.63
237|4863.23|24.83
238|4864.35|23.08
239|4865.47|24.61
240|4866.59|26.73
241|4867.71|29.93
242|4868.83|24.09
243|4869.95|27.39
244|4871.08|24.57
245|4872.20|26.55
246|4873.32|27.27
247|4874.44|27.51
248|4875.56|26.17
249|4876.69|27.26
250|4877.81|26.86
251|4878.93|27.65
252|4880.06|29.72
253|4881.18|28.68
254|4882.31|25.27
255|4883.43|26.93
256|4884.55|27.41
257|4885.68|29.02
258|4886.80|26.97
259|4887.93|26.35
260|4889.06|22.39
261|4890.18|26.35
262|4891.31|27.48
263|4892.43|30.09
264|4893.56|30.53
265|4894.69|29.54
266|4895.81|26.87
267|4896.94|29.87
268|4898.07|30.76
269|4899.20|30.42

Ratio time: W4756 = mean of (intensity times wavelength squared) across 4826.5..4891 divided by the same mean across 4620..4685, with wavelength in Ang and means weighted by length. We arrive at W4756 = 1.06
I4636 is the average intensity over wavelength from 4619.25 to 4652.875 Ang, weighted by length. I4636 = 28.7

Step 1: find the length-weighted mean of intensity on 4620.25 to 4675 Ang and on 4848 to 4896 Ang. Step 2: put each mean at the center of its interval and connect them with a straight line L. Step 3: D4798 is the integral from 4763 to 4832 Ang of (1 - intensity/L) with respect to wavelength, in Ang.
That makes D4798 -4.3 Ang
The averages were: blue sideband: 28.2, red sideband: 27.2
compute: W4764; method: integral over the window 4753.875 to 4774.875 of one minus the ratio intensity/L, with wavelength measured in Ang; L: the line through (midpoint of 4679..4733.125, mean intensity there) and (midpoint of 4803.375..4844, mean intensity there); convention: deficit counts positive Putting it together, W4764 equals 0.6 Ang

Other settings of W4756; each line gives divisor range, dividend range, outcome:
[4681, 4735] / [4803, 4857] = 1.05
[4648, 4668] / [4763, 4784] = 1.09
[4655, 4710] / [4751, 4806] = 1.08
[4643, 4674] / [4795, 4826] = 1.14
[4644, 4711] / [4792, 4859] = 1.09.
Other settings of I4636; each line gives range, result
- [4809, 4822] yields 29.5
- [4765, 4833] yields 29.3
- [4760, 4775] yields 27.8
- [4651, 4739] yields 28.3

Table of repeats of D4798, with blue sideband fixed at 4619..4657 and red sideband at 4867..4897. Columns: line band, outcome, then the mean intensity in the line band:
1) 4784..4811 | -1.6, 29.4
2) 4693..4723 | -0.5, 28.8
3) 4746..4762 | -0.6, 29.1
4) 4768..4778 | -0.3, 28.9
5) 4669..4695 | 0.3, 28.1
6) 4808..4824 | -1.0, 29.4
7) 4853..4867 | 0.1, 27.3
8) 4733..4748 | -0.3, 28.6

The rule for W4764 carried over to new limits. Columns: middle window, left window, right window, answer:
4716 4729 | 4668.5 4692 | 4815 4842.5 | -0.6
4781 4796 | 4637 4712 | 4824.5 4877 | -0.9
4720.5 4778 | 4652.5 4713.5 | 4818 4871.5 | -1.1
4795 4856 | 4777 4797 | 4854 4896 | 0.0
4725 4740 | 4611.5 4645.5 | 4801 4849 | 0.8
